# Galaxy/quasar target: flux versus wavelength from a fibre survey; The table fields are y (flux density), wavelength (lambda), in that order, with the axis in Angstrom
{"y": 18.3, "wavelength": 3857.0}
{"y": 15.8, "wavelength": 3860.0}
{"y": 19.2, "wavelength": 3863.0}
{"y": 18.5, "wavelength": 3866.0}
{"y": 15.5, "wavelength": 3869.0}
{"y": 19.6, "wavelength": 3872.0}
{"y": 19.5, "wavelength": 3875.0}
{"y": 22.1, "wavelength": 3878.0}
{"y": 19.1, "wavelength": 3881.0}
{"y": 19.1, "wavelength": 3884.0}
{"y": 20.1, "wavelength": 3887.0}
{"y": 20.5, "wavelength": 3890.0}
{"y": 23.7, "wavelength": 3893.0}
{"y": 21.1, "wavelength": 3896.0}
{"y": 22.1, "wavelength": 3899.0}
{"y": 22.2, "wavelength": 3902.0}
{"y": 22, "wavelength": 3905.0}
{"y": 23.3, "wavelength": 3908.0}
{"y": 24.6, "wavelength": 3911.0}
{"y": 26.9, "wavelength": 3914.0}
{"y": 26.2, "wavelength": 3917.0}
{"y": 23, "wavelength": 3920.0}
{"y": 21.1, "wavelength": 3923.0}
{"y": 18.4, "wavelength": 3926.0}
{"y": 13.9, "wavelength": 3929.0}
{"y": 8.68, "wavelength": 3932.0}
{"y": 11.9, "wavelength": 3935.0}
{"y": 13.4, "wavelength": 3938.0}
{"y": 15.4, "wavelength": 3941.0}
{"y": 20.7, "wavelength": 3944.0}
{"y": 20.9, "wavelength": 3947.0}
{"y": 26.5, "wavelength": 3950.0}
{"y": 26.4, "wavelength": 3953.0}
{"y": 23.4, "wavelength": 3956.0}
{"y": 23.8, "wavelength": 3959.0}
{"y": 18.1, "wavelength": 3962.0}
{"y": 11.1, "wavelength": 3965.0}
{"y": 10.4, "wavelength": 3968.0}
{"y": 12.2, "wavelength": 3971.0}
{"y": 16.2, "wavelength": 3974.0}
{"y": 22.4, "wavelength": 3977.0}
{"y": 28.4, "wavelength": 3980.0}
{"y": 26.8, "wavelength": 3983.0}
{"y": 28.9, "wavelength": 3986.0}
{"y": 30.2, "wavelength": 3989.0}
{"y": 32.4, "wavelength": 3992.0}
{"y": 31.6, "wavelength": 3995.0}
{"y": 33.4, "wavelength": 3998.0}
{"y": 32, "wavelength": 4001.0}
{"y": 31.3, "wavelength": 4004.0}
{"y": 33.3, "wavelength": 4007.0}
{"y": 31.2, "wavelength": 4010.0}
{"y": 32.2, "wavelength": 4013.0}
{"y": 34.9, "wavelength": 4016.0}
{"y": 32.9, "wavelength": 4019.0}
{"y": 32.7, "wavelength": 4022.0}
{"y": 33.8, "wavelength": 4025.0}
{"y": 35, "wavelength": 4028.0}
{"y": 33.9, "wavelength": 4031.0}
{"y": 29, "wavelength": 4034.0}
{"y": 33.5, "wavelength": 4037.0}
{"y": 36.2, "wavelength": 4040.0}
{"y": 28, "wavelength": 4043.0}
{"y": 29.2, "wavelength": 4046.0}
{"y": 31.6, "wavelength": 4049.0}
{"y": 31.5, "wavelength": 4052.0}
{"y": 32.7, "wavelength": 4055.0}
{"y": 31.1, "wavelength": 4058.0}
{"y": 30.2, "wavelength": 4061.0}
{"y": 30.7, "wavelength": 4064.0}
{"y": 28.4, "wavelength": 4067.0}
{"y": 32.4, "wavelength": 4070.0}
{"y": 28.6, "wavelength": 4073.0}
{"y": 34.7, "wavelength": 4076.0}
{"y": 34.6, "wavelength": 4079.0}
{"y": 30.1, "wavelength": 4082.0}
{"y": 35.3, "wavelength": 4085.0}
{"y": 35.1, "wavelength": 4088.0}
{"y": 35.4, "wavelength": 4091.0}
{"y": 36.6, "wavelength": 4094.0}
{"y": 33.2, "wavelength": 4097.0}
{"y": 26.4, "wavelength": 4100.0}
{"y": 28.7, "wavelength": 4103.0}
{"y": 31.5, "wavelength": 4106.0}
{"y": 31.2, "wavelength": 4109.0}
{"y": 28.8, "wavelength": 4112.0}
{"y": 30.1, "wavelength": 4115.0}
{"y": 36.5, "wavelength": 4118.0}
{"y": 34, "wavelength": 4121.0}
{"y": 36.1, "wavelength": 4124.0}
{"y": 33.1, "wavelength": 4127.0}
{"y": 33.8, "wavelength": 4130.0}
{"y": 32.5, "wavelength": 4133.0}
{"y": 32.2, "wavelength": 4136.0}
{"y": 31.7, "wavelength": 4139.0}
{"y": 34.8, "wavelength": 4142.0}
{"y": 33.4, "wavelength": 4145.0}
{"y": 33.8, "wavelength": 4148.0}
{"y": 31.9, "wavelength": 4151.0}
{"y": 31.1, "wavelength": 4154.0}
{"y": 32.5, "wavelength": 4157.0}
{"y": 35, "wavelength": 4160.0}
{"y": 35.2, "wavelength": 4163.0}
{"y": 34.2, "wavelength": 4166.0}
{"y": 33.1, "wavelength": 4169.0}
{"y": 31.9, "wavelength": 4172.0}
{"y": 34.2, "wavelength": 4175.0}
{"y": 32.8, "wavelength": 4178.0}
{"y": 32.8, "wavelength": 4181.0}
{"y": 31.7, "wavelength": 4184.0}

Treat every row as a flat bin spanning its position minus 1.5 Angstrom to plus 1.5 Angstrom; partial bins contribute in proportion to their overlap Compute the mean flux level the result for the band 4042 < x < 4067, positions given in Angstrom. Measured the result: 30.5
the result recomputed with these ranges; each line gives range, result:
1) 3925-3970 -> 17.5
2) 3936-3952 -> 19.4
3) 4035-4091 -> 32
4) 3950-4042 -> 27.9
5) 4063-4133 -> 32.4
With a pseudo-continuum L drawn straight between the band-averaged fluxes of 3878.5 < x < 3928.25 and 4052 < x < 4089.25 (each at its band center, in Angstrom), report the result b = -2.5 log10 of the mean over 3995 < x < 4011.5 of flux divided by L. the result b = -0.15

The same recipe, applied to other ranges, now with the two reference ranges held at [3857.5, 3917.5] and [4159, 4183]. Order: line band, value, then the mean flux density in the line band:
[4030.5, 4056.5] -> -0.138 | 31.7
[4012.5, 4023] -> -0.238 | 33.3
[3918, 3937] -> 0.353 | 16.4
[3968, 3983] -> 0.263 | 19.6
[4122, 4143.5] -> -0.053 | 33.5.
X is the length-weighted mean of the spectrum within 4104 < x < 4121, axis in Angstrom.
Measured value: 31.7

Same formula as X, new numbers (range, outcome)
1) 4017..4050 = 32.4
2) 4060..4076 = 30.5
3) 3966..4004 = 25.5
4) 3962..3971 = 12.2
